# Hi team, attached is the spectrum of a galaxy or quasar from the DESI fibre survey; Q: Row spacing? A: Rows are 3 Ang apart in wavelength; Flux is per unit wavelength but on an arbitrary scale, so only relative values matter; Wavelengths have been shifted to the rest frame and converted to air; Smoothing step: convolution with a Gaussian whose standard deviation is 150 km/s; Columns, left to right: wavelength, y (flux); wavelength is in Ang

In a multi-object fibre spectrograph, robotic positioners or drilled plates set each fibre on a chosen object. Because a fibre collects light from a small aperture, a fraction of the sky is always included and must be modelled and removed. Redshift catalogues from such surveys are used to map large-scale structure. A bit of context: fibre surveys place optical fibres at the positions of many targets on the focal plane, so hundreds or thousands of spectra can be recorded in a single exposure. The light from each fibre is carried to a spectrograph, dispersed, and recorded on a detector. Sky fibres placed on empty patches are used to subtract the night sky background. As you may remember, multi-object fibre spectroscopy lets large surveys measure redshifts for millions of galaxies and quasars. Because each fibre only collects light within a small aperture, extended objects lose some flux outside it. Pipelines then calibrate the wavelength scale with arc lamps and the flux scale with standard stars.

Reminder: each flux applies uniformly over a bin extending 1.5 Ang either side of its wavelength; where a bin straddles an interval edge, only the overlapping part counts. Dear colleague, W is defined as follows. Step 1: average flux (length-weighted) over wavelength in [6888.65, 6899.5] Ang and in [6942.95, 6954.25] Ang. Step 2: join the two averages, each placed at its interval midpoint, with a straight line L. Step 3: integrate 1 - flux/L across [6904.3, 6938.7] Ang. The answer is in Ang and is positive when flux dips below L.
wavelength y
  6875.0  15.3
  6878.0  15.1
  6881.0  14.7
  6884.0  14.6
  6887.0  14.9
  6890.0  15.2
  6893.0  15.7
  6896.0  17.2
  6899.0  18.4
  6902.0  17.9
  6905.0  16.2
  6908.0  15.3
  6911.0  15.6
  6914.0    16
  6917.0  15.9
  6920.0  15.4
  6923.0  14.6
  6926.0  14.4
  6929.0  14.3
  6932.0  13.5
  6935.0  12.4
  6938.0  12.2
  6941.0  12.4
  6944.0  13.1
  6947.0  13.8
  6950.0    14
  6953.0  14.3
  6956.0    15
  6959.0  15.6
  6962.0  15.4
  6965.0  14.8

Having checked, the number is 1.1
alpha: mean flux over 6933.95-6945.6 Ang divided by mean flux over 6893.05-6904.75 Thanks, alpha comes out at 0.72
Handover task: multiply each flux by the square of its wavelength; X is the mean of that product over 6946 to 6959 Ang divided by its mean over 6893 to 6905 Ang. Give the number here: 0.85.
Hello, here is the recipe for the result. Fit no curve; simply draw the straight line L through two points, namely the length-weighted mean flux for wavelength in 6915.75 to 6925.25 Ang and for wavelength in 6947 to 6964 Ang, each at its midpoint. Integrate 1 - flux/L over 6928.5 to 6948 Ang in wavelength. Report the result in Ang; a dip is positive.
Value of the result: 2.6 Ang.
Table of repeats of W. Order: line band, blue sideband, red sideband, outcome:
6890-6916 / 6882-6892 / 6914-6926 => -2.33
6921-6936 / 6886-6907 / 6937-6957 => 0.71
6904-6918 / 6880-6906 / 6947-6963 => -0.06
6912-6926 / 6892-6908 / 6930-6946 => -0.46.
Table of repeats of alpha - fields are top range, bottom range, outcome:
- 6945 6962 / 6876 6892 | 0.98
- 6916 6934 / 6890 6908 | 0.87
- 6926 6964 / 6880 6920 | 0.87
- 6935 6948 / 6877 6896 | 0.84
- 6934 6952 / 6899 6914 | 0.79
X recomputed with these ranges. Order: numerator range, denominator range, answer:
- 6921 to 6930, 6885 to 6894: 0.96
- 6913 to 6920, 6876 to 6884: 1.08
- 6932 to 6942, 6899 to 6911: 0.76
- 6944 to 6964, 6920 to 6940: 1.07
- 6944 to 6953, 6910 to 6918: 0.88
